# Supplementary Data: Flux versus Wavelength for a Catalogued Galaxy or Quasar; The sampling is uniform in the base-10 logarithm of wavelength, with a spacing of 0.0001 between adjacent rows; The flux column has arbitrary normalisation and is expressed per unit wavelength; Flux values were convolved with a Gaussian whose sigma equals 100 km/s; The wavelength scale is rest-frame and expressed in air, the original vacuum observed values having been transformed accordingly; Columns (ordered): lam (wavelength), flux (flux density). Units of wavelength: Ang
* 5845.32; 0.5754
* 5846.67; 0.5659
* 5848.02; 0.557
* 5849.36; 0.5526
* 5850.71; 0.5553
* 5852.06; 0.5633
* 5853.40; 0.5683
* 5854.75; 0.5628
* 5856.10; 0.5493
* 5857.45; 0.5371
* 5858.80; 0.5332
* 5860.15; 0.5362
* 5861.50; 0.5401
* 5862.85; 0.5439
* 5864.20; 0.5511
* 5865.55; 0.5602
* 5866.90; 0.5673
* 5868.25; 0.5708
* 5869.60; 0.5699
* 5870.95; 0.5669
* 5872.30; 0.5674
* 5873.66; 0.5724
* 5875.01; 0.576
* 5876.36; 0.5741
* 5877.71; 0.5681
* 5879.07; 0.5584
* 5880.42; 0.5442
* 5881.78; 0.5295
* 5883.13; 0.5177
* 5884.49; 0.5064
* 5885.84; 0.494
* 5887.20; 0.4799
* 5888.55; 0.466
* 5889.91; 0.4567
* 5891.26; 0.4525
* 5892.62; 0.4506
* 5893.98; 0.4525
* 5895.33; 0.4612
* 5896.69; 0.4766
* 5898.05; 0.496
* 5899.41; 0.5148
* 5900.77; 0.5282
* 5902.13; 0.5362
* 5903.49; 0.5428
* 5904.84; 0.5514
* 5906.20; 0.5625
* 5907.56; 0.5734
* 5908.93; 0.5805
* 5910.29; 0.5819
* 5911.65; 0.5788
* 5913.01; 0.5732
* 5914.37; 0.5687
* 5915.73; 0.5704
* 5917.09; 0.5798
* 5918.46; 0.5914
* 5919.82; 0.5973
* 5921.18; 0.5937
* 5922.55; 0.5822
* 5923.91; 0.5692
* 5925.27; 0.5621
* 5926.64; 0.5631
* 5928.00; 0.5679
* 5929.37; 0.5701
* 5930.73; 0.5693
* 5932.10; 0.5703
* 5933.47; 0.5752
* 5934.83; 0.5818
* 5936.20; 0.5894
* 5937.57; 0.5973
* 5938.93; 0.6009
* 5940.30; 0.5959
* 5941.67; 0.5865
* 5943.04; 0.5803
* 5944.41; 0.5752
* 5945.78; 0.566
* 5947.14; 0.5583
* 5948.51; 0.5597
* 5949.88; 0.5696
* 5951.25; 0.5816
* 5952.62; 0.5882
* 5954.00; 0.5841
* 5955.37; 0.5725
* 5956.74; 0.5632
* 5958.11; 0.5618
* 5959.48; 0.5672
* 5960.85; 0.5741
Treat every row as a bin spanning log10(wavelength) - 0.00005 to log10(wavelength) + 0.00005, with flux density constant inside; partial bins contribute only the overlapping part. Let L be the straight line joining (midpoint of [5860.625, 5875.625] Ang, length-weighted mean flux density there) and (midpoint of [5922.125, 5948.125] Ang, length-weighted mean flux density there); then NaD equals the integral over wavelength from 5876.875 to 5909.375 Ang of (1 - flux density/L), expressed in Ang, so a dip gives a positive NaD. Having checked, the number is 3.16 Ang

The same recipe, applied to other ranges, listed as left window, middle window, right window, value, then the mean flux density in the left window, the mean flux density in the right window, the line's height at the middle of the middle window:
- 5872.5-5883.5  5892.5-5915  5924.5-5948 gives 1.3 Ang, 0.556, 0.577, 0.566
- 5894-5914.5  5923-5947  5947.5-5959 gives -0.8 Ang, 0.538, 0.572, 0.559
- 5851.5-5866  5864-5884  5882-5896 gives -1.8 Ang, 0.549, 0.476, 0.512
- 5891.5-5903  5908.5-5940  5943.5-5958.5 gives -2.9 Ang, 0.489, 0.571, 0.53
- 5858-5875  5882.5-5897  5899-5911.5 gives 2.1 Ang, 0.557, 0.554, 0.555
